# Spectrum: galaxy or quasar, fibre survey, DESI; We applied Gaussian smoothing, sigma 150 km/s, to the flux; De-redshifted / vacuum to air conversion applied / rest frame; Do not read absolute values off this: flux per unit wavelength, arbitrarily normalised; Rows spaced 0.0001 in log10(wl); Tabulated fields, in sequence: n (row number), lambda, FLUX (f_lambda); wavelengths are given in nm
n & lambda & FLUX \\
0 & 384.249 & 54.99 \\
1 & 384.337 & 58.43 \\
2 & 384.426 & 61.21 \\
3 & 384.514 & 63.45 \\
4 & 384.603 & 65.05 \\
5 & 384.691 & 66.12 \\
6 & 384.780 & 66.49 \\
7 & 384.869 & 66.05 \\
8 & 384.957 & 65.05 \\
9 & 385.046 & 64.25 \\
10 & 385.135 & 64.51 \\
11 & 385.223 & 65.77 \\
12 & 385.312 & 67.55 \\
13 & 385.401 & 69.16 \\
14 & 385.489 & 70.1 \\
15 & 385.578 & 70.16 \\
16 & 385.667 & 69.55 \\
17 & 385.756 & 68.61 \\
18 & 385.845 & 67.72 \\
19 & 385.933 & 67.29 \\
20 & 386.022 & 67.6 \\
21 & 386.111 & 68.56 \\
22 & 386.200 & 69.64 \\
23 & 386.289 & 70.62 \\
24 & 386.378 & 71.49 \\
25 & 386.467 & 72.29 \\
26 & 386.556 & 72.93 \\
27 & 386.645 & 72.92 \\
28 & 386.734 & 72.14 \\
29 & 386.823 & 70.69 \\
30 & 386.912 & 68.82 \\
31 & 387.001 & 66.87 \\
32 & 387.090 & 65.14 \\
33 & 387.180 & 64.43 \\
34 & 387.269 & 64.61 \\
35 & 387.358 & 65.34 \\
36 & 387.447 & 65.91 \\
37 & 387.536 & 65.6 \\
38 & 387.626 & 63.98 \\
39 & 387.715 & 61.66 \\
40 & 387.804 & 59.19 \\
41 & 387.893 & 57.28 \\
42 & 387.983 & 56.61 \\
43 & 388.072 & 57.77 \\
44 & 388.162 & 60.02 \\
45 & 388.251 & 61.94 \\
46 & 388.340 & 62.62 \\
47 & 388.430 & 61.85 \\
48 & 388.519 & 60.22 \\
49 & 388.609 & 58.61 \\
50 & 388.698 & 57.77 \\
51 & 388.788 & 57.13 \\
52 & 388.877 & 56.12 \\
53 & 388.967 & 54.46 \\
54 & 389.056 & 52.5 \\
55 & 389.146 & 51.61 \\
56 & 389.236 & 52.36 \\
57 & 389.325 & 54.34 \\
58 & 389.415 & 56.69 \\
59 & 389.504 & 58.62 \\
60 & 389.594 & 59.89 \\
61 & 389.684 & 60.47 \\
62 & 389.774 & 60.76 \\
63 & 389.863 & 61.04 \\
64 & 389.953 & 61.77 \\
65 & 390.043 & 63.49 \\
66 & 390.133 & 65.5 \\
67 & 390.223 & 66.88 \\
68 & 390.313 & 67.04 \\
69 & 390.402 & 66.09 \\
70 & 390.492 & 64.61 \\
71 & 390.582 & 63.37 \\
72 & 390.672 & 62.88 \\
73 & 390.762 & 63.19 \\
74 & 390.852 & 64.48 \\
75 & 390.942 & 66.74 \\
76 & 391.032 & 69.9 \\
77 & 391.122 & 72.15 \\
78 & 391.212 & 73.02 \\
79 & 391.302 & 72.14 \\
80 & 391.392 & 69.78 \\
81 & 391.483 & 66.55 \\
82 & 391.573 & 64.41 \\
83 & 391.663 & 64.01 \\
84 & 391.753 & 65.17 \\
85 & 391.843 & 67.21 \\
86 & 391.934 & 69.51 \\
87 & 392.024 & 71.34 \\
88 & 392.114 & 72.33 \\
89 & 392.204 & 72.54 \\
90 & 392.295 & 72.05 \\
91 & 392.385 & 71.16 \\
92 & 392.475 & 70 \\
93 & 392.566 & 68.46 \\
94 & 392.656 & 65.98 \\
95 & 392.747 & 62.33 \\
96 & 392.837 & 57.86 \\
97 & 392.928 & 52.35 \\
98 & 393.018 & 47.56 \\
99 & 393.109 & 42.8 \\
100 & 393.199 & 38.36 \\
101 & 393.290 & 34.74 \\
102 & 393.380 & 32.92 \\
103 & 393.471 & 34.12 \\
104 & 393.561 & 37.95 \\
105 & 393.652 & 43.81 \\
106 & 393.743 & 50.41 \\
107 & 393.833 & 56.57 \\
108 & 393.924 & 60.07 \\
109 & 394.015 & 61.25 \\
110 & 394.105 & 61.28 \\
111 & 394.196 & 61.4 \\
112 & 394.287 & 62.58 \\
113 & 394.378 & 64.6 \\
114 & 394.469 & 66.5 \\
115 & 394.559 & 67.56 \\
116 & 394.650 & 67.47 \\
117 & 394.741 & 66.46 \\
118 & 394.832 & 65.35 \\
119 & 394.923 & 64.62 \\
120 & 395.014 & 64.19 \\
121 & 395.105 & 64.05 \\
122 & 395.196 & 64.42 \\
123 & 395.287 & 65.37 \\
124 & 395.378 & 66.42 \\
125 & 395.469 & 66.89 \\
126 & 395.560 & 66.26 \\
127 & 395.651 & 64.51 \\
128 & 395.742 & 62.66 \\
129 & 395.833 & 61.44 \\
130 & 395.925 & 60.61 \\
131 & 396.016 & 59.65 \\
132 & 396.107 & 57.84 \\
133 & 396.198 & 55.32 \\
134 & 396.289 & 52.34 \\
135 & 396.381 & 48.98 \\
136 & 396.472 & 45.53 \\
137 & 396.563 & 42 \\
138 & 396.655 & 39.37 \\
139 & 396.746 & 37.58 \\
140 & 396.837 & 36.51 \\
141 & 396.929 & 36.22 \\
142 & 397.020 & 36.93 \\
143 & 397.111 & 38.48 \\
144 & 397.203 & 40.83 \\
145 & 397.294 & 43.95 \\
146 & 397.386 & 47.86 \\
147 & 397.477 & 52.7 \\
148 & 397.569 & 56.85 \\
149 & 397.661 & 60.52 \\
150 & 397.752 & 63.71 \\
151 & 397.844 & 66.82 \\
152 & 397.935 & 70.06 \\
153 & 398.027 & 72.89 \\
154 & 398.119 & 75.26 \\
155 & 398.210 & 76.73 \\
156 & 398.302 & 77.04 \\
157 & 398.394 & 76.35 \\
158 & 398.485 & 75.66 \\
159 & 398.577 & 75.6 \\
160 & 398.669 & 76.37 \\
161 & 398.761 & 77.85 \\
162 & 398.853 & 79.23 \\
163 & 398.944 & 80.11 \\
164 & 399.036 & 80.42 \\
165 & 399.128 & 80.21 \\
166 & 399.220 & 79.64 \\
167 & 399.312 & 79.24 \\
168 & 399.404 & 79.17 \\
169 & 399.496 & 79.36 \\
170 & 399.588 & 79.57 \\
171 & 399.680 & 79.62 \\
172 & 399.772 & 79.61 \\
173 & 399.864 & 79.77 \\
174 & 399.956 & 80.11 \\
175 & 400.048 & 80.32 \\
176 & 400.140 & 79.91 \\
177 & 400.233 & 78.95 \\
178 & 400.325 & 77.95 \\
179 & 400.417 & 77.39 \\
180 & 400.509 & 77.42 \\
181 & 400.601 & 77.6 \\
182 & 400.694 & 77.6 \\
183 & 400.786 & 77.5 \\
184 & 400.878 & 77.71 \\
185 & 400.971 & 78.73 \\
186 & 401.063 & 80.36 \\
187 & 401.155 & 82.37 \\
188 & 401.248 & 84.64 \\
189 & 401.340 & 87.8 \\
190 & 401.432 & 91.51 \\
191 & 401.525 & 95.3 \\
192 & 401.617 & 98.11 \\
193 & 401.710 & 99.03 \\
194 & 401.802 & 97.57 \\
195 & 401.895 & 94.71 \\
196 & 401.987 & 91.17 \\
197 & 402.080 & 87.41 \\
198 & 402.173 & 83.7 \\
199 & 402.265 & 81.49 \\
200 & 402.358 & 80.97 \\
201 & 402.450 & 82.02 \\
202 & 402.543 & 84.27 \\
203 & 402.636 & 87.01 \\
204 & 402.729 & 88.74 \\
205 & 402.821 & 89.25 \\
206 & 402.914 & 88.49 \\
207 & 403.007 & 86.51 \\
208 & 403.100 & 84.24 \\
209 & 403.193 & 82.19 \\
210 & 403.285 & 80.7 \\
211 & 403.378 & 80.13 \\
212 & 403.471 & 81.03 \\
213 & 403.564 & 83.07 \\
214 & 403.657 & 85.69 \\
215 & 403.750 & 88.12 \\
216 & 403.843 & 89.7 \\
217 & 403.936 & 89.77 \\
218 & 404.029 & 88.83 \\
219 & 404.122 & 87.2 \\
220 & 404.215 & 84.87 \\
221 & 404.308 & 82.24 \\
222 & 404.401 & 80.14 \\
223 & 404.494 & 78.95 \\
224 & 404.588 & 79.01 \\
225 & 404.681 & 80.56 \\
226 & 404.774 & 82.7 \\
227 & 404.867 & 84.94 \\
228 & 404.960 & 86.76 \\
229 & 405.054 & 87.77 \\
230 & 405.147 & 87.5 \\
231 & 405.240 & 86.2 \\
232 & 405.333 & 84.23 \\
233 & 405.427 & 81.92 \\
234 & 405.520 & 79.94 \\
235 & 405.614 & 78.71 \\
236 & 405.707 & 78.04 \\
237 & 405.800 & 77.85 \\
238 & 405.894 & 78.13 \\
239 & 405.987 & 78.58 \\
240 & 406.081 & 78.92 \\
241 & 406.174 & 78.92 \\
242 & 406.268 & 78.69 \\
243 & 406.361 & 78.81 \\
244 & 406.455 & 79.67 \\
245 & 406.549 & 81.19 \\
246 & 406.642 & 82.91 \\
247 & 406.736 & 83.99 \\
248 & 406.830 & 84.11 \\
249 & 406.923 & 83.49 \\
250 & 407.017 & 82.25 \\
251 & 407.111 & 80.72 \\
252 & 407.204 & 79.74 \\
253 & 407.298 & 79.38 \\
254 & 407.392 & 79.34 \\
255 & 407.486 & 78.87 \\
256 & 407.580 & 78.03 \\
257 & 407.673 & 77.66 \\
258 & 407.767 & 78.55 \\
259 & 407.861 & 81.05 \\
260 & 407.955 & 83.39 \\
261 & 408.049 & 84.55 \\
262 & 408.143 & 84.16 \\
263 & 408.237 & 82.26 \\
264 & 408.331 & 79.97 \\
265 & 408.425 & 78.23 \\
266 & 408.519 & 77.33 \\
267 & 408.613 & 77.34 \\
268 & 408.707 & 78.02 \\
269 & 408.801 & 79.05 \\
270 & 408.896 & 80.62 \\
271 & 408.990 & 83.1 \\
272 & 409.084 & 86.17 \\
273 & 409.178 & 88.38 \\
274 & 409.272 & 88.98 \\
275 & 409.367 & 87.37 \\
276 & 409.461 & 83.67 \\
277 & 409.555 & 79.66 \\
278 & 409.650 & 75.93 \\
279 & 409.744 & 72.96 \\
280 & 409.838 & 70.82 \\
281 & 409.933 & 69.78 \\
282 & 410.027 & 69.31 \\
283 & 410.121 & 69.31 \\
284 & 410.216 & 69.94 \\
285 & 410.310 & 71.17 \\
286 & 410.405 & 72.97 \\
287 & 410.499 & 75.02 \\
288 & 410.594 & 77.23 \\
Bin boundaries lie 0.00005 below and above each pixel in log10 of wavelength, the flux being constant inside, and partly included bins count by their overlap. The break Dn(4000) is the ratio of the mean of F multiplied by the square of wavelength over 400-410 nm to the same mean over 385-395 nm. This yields 1.42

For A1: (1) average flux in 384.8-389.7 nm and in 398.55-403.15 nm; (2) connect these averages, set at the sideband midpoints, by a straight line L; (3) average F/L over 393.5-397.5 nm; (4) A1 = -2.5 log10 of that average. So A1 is 0.33 mag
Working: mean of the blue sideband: 63.7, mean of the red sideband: 83.1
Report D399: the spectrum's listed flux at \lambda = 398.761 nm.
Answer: 77.85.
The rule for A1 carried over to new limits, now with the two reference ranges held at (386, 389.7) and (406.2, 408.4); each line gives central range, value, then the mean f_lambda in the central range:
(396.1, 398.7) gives 0.26 mag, 56.3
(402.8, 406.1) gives -0.07 mag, 83.4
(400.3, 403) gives -0.13 mag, 85.5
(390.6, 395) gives 0.10 mag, 61.2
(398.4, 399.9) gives -0.08 mag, 78.8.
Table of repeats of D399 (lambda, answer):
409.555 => 79.66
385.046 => 64.25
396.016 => 59.65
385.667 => 69.55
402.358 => 80.97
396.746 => 37.58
